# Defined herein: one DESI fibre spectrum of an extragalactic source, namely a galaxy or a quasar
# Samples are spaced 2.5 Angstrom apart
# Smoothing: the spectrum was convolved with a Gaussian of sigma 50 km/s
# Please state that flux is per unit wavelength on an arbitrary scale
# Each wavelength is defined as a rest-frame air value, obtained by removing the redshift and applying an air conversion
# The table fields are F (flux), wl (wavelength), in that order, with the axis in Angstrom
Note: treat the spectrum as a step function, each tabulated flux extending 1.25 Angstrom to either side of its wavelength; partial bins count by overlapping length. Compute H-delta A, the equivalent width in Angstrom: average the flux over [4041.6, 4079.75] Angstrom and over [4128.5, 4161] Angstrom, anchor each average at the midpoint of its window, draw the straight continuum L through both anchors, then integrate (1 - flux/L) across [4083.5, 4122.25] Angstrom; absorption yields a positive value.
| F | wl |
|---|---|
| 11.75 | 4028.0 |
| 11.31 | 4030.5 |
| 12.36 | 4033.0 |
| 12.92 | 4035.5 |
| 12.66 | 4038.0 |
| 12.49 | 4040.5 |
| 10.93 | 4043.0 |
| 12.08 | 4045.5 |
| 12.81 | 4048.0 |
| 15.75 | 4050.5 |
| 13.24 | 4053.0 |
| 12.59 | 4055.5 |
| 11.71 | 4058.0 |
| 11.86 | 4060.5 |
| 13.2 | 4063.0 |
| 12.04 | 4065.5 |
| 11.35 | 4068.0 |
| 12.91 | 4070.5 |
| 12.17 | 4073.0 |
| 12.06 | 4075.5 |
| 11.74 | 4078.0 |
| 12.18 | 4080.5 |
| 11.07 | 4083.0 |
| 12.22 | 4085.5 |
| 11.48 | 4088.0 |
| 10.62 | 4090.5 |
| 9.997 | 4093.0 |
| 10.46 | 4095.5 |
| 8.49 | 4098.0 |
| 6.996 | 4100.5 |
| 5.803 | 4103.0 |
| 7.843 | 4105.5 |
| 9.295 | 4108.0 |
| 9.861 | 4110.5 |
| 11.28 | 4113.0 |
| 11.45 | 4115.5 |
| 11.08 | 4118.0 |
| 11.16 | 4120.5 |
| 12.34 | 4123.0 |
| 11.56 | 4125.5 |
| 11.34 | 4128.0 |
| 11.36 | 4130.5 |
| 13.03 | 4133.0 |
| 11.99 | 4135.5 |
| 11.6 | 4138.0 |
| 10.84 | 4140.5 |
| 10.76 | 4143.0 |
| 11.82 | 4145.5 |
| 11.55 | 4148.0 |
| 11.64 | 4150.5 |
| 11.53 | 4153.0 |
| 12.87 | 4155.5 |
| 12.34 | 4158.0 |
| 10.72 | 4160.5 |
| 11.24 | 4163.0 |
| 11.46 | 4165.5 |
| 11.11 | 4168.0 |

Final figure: 6.9 Angstrom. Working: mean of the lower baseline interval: 12.4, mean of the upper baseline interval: 11.7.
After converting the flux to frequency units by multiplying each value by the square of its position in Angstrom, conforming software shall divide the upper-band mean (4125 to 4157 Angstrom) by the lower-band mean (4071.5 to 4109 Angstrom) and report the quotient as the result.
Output 1.18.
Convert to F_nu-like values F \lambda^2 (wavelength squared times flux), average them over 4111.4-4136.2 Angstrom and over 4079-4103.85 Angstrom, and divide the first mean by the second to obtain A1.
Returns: 1.18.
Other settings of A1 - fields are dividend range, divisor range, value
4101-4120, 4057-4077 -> 0.80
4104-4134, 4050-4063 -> 0.87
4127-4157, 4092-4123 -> 1.24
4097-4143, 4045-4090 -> 0.87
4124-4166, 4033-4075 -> 0.97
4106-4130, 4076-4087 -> 0.94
